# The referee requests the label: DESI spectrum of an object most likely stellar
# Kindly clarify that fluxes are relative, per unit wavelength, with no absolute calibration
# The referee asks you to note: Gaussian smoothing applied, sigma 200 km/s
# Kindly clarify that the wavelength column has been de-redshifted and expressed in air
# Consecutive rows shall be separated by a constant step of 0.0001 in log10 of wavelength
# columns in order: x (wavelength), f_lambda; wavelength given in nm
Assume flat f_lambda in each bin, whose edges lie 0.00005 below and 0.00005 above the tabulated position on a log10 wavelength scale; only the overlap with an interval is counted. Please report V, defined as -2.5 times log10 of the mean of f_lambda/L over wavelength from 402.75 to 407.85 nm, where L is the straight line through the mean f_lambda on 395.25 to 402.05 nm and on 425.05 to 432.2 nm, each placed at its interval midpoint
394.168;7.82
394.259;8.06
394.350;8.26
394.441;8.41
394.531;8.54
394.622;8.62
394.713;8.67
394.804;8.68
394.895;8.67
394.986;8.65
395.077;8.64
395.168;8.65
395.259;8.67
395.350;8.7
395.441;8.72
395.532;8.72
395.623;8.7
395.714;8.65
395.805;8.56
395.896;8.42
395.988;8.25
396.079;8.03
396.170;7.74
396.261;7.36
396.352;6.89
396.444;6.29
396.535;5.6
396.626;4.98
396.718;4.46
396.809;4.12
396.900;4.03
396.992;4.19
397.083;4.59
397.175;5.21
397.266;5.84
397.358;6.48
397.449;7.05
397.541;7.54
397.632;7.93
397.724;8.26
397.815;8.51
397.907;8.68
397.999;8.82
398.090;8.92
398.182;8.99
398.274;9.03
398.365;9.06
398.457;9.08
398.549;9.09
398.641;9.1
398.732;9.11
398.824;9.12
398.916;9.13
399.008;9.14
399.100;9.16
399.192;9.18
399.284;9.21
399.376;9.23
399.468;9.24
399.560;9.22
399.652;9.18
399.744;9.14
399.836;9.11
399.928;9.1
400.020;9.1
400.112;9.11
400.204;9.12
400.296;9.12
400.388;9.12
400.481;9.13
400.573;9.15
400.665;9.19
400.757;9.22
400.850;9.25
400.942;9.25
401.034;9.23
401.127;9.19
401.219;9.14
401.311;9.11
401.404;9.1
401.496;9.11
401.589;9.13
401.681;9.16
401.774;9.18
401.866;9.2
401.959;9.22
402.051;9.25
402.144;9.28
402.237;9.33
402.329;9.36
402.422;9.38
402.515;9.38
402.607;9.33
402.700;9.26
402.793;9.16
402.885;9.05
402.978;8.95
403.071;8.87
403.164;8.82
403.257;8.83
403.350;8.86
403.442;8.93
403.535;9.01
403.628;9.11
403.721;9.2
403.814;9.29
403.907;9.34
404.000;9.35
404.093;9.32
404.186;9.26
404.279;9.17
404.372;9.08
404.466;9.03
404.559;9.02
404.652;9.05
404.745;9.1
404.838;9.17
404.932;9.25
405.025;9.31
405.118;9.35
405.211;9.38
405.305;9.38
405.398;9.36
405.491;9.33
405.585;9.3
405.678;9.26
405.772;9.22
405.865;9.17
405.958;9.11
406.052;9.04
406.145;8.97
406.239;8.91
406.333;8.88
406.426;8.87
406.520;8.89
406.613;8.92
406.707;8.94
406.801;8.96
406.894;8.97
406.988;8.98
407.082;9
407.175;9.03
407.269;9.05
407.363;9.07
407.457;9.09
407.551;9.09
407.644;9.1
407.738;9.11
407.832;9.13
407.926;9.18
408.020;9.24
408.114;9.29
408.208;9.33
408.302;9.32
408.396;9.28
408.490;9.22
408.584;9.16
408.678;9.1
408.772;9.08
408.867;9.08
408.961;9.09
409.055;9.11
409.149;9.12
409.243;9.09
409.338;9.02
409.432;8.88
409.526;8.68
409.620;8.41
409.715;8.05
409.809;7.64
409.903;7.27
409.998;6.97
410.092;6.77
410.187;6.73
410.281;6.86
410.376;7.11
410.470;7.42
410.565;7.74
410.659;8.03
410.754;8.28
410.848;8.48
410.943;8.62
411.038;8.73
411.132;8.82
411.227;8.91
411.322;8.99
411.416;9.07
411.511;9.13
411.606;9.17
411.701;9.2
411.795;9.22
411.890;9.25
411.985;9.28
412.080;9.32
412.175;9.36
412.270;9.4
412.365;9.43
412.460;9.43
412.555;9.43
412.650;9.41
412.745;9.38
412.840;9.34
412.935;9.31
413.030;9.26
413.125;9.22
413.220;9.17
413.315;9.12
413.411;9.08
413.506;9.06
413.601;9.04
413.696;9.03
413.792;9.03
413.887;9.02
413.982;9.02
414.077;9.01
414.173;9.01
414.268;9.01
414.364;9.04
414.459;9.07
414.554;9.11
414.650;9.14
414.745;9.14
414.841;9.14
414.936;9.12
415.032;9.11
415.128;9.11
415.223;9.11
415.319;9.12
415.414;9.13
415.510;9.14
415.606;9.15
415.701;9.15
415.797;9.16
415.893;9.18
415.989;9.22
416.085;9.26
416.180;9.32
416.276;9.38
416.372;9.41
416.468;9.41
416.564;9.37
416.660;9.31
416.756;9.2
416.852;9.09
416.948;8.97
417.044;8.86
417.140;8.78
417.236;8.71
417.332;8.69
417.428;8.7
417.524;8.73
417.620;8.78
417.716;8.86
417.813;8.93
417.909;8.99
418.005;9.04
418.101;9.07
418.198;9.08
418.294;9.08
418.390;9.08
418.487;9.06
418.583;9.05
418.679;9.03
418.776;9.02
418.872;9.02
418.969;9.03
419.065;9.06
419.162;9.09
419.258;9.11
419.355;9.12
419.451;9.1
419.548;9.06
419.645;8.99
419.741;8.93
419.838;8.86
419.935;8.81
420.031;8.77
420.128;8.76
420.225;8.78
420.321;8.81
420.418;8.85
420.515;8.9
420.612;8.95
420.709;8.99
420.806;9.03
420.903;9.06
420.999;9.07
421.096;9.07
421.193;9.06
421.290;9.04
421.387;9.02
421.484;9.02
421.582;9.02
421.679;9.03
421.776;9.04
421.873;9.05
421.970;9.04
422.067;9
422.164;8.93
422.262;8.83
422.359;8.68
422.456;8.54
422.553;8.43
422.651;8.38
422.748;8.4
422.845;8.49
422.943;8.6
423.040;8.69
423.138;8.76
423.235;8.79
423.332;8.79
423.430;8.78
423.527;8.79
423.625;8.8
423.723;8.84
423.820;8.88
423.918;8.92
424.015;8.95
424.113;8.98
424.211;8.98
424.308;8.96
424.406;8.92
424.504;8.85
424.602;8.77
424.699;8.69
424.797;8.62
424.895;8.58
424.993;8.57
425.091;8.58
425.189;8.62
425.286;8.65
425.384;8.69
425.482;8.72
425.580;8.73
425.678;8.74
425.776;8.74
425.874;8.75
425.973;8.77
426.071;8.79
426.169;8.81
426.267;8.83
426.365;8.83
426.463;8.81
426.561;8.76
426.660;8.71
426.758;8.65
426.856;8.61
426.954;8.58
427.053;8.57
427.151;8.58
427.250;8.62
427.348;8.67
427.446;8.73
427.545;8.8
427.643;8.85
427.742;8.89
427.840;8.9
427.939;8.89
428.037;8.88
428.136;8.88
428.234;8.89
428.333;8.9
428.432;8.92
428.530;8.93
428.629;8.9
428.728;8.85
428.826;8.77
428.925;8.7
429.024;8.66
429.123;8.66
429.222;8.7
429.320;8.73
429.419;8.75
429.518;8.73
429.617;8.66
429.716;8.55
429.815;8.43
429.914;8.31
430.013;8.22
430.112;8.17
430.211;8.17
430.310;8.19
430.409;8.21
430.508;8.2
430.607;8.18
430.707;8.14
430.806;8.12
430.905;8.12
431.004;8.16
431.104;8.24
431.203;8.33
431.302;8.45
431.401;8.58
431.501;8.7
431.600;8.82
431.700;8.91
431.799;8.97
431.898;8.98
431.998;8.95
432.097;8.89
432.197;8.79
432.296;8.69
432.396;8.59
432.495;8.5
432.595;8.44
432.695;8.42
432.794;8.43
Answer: -0.09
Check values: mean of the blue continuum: 8.29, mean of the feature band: 9.1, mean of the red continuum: 8.64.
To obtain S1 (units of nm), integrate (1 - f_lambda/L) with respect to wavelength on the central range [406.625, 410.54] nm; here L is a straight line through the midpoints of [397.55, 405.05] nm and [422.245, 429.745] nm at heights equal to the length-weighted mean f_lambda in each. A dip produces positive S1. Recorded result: 0.147 nm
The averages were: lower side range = 9.1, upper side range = 8.74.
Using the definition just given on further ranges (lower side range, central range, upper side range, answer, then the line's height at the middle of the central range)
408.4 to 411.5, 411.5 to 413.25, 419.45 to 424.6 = -0.17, 8.48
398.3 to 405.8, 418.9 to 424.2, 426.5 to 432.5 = -0.06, 8.78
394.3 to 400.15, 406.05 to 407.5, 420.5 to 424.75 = -0.11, 8.36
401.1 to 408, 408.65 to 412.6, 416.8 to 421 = 0.20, 9.05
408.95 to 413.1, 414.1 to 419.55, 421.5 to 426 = -0.23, 8.7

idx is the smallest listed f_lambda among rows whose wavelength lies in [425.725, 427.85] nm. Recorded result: 8.57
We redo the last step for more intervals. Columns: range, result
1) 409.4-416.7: 6.73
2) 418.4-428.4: 8.38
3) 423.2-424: 8.78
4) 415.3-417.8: 8.69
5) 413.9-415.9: 9.01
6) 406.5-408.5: 8.89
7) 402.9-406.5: 8.82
